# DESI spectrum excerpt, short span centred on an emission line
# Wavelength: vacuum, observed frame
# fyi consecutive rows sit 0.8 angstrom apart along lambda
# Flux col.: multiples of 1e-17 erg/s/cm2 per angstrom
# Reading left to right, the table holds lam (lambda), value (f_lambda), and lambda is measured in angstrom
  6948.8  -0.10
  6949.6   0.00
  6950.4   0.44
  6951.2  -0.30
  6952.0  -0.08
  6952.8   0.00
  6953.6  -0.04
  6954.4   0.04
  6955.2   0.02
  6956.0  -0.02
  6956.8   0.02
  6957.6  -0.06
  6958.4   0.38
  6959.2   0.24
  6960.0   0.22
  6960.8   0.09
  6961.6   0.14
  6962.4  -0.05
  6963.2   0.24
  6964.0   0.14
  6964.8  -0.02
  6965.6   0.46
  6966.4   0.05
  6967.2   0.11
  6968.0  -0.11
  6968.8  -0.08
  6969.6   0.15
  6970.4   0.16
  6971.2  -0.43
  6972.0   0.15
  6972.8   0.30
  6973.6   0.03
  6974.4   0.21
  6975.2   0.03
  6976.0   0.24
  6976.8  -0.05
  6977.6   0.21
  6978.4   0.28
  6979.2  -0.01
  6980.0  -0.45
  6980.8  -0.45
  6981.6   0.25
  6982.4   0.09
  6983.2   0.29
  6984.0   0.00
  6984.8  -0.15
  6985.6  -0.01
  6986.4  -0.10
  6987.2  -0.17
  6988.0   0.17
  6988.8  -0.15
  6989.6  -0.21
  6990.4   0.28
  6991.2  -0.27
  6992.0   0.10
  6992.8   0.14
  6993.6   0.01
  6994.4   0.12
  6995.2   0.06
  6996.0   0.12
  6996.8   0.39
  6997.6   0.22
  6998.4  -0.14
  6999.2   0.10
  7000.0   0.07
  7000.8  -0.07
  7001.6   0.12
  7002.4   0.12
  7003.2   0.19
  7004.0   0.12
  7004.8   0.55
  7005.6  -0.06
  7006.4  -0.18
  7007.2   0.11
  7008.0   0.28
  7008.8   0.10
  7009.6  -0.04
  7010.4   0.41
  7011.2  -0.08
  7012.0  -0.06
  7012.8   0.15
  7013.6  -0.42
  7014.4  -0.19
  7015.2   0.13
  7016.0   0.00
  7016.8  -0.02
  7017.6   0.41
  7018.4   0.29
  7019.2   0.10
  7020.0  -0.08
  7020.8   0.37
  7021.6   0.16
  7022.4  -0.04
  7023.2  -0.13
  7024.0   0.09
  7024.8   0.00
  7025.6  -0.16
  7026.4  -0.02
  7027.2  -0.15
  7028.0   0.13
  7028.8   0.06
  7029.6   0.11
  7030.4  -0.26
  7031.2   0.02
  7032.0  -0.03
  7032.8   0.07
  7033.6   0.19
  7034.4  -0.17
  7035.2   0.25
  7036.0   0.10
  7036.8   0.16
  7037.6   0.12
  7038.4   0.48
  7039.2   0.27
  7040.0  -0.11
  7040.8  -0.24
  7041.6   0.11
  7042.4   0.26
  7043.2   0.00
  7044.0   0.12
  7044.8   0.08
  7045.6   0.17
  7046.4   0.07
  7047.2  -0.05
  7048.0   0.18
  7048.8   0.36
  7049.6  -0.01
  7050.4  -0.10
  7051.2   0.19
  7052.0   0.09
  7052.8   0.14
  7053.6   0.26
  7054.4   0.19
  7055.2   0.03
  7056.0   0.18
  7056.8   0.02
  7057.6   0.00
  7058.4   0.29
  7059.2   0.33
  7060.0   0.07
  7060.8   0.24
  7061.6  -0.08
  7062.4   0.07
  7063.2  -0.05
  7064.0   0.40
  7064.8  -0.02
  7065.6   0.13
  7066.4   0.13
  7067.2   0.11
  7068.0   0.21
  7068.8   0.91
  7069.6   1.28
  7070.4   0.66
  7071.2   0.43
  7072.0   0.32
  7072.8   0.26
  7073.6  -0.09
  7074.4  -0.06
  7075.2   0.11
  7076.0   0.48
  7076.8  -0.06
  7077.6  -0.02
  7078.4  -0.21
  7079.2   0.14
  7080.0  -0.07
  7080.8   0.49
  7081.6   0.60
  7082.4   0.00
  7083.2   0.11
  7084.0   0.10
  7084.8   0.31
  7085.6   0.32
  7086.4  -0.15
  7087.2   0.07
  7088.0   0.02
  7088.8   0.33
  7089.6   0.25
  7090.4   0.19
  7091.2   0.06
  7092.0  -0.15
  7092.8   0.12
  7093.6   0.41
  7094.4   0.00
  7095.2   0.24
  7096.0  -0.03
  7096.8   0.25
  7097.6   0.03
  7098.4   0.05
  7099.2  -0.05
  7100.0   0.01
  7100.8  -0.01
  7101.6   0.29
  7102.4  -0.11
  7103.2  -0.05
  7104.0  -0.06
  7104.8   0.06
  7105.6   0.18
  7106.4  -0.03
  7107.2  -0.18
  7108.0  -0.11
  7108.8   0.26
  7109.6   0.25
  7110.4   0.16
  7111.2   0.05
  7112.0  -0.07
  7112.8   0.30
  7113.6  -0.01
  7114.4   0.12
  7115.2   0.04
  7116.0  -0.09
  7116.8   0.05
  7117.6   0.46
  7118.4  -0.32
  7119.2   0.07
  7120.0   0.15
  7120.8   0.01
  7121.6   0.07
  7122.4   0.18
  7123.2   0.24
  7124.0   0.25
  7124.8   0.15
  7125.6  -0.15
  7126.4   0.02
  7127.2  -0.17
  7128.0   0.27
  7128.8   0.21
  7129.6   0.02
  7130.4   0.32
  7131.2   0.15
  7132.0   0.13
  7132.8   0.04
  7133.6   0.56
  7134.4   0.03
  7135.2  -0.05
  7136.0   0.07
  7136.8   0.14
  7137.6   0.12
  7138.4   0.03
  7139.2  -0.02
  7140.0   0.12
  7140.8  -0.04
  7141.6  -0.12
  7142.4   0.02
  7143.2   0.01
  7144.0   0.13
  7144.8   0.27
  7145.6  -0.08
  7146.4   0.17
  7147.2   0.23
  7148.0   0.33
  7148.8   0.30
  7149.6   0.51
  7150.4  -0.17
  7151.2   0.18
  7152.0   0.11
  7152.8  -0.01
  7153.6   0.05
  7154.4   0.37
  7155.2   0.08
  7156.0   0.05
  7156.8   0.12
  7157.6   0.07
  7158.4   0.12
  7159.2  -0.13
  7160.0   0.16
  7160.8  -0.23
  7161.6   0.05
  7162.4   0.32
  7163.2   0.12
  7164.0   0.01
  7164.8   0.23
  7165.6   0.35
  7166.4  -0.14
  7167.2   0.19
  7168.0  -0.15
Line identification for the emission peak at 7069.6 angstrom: H-alpha 6563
